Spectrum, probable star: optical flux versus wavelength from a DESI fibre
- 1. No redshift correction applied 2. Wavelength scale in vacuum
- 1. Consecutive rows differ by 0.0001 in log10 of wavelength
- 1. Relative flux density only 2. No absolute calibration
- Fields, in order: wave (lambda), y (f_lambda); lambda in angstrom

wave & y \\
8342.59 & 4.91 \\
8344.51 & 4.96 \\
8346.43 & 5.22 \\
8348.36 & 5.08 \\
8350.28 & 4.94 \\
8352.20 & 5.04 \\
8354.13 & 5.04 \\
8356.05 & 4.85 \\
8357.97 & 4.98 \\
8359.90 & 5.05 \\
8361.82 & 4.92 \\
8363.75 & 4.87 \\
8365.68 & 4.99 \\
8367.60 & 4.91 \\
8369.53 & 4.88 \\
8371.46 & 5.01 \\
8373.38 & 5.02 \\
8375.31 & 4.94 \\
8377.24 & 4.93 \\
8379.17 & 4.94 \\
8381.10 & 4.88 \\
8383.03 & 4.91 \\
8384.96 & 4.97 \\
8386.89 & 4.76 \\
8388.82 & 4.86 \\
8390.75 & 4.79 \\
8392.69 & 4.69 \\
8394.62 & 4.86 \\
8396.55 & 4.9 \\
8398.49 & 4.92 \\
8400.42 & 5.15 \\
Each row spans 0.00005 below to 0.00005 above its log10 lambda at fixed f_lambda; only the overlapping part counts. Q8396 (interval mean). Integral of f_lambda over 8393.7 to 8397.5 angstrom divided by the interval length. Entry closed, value 4.88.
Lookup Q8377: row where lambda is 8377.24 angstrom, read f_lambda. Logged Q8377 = 4.93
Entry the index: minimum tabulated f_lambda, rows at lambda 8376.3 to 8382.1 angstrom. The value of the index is 4.88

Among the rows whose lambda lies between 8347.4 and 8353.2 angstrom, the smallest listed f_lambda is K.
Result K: 4.94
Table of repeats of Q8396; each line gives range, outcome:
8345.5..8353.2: 5.06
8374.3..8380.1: 4.93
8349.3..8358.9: 4.97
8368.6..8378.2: 4.96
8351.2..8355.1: 5.04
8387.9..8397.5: 4.82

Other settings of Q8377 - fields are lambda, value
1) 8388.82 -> 4.86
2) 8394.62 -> 4.86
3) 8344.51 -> 4.96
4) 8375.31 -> 4.94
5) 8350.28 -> 4.94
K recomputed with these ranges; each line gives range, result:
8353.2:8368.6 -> 4.85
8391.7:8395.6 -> 4.69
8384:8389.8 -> 4.76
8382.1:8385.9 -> 4.91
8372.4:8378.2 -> 4.93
